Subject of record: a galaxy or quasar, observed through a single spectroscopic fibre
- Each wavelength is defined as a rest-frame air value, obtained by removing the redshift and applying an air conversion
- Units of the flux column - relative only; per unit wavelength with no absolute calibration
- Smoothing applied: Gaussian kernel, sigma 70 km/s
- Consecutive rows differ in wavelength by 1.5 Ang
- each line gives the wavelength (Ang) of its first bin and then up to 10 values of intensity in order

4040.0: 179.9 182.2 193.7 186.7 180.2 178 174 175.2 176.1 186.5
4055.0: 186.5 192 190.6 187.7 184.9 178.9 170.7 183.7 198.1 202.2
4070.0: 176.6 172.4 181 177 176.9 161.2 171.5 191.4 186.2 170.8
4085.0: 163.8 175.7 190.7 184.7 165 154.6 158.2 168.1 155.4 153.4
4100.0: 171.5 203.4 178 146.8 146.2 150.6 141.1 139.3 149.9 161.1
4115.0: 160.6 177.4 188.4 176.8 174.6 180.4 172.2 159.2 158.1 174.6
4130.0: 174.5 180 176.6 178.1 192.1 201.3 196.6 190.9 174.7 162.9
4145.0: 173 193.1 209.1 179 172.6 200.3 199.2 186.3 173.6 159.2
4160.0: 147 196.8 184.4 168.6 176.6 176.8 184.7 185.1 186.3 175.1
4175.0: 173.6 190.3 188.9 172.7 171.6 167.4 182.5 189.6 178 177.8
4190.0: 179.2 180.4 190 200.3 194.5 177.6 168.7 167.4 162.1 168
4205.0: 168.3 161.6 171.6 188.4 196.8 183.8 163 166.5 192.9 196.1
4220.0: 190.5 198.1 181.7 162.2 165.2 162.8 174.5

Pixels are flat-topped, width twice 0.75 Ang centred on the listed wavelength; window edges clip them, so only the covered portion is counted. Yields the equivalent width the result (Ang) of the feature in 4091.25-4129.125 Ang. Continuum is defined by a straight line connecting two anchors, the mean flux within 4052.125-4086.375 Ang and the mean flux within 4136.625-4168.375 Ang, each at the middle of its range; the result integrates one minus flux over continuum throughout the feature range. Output 3.68 Ang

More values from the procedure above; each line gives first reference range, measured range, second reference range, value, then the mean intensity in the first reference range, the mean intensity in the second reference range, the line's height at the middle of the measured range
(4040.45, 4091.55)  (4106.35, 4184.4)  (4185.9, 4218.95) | 1.56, 181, 179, 180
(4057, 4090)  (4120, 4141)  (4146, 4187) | 0.22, 181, 181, 181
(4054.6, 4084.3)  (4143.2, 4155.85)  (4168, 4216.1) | -0.51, 182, 179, 180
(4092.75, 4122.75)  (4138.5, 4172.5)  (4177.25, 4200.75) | -1.54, 164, 181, 174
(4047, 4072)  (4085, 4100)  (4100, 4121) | 0.30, 183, 164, 171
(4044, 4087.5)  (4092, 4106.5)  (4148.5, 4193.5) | 1.31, 181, 180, 180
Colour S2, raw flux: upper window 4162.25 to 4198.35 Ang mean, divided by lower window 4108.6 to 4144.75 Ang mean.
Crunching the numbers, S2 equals 1.0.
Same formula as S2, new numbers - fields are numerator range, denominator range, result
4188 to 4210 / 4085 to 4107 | 1.06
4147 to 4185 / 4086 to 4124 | 1.09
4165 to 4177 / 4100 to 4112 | 1.14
